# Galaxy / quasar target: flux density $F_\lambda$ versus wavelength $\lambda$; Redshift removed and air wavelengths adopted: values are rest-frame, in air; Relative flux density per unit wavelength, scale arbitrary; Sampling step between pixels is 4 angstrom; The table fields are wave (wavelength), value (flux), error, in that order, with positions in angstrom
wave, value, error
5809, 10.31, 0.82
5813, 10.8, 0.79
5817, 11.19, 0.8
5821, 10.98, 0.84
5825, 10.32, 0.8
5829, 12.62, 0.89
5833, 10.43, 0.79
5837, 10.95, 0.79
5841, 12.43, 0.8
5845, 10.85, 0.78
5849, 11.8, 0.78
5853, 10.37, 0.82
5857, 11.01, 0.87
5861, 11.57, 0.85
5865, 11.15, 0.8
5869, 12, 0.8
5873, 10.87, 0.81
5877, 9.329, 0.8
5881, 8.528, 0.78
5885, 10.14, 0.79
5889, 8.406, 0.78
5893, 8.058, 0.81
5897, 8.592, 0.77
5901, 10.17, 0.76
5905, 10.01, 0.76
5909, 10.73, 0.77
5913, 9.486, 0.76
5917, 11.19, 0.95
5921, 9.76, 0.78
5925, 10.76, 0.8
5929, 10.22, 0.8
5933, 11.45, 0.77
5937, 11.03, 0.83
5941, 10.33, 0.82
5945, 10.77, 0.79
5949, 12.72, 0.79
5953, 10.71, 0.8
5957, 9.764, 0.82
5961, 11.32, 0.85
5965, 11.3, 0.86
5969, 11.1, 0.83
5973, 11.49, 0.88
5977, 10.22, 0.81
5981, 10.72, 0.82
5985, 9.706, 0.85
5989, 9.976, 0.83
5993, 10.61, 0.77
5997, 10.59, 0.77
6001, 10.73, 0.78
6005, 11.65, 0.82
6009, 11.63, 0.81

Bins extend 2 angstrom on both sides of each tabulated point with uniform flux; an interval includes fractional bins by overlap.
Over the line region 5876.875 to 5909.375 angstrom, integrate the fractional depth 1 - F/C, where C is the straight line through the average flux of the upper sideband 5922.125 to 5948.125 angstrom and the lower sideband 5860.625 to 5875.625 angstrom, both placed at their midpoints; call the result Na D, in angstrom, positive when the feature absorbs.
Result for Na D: 5.41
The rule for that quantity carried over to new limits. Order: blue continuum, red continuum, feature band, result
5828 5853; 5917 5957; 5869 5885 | 1.7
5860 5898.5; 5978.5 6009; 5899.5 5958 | -2.5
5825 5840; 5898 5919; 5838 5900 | 2.6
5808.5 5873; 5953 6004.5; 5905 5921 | 0.9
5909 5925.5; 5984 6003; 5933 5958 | -1.6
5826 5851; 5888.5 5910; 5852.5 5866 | -0.5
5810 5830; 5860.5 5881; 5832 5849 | -0.6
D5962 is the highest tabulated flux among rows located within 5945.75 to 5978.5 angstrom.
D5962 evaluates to 12.72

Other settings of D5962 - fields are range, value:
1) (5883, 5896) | 10.14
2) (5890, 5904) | 10.17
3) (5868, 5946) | 12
